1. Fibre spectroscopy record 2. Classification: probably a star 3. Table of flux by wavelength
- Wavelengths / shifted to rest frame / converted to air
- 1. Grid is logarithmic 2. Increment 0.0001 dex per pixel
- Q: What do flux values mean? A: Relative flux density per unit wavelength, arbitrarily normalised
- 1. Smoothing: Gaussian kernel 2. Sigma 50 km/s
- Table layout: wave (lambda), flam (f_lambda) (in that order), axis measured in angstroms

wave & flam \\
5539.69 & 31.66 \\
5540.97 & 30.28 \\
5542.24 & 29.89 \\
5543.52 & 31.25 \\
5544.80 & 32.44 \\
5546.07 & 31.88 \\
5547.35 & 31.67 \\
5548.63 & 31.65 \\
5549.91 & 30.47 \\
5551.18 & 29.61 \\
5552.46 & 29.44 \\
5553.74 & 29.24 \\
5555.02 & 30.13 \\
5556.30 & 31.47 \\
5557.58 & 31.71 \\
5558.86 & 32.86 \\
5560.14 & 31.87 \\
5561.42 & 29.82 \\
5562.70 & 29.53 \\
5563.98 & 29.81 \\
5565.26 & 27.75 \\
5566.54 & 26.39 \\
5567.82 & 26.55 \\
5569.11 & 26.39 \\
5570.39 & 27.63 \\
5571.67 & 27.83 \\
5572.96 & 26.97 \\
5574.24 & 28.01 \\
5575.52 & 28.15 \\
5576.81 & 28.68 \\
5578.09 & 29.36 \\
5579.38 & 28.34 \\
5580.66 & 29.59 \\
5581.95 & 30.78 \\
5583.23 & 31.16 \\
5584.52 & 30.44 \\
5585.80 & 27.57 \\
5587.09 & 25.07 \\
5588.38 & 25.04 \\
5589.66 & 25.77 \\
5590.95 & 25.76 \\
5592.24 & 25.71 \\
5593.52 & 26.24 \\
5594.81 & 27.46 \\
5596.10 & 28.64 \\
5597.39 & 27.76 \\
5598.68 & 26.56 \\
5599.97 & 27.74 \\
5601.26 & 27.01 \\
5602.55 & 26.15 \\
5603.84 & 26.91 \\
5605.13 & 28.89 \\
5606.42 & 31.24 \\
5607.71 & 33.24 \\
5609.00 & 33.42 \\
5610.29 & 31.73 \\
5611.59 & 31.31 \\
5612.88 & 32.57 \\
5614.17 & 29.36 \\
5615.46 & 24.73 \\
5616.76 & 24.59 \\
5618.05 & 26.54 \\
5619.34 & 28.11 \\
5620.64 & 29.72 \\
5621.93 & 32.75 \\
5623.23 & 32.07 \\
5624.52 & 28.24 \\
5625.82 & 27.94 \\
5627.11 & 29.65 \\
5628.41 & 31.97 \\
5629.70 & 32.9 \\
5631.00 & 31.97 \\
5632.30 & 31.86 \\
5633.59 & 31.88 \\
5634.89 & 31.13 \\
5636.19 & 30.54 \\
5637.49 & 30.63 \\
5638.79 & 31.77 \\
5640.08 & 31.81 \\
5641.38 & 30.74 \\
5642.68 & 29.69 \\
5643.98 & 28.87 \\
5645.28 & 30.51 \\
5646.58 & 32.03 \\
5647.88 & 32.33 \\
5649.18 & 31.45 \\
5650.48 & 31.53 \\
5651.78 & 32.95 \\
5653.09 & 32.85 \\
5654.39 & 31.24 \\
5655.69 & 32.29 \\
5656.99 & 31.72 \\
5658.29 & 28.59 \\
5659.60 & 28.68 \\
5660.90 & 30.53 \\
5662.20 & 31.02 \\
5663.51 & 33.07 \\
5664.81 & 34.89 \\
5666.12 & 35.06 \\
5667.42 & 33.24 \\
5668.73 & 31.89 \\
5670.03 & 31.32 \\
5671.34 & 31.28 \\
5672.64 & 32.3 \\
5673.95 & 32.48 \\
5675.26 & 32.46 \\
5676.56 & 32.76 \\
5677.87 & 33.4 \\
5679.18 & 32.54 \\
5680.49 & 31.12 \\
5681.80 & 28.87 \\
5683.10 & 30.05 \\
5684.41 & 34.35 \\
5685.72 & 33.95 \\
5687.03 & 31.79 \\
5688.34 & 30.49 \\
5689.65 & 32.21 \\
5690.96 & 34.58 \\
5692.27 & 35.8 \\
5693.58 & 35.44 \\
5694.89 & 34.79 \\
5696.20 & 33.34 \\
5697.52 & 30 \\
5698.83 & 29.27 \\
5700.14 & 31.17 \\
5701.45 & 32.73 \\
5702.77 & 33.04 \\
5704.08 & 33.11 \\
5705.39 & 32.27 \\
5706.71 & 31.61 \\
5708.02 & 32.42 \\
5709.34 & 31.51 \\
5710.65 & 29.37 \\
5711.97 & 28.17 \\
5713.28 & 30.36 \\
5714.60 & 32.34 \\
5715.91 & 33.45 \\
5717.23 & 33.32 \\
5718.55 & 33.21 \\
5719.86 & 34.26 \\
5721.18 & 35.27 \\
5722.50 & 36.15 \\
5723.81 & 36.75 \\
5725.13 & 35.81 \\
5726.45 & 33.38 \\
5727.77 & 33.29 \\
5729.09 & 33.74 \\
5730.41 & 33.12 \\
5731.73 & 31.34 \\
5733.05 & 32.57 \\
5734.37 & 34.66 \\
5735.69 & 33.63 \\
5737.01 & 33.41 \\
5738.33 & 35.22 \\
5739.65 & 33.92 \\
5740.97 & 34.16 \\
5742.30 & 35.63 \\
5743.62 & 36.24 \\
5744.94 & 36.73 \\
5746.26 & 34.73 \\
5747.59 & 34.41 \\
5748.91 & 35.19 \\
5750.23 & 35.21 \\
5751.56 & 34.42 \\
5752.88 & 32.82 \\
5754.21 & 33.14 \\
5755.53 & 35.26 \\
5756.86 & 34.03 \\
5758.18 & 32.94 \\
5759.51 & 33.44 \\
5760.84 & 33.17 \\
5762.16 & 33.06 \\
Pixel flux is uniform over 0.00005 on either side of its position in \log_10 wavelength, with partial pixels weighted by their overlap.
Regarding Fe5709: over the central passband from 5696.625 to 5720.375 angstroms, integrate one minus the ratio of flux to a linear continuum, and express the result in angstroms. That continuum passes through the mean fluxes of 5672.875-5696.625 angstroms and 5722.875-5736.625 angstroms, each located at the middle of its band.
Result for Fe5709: 1.1 angstroms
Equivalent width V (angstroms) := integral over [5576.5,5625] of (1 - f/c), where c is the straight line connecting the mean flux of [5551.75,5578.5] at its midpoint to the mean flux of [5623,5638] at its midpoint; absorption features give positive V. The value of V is 2.3 angstroms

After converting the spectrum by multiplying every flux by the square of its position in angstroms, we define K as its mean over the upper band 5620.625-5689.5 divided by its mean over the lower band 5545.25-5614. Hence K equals 1.12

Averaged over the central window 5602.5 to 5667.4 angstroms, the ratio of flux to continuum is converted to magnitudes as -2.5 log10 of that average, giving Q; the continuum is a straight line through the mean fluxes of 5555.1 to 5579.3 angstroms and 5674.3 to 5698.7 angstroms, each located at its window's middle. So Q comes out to 0.01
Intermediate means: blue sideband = 28.9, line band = 30.8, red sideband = 32.6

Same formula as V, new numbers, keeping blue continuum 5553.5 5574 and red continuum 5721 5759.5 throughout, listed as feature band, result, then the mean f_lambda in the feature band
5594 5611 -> 0.7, 28.9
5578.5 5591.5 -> 0.8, 28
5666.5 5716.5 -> 1.1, 32.2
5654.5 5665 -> 0.3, 31.2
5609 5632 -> 0.7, 29.9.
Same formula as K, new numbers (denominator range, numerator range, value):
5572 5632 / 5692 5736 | 1.19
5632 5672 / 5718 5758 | 1.12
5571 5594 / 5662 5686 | 1.20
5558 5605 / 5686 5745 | 1.24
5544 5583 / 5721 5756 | 1.24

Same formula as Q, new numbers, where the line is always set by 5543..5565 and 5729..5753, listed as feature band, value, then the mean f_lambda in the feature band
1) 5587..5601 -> 0.19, 26.6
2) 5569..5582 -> 0.11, 28.3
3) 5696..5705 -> 0.06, 31.7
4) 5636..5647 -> 0.06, 30.7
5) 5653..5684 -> 0.04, 31.8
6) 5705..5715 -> 0.09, 30.9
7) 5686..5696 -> -0.01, 33.6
